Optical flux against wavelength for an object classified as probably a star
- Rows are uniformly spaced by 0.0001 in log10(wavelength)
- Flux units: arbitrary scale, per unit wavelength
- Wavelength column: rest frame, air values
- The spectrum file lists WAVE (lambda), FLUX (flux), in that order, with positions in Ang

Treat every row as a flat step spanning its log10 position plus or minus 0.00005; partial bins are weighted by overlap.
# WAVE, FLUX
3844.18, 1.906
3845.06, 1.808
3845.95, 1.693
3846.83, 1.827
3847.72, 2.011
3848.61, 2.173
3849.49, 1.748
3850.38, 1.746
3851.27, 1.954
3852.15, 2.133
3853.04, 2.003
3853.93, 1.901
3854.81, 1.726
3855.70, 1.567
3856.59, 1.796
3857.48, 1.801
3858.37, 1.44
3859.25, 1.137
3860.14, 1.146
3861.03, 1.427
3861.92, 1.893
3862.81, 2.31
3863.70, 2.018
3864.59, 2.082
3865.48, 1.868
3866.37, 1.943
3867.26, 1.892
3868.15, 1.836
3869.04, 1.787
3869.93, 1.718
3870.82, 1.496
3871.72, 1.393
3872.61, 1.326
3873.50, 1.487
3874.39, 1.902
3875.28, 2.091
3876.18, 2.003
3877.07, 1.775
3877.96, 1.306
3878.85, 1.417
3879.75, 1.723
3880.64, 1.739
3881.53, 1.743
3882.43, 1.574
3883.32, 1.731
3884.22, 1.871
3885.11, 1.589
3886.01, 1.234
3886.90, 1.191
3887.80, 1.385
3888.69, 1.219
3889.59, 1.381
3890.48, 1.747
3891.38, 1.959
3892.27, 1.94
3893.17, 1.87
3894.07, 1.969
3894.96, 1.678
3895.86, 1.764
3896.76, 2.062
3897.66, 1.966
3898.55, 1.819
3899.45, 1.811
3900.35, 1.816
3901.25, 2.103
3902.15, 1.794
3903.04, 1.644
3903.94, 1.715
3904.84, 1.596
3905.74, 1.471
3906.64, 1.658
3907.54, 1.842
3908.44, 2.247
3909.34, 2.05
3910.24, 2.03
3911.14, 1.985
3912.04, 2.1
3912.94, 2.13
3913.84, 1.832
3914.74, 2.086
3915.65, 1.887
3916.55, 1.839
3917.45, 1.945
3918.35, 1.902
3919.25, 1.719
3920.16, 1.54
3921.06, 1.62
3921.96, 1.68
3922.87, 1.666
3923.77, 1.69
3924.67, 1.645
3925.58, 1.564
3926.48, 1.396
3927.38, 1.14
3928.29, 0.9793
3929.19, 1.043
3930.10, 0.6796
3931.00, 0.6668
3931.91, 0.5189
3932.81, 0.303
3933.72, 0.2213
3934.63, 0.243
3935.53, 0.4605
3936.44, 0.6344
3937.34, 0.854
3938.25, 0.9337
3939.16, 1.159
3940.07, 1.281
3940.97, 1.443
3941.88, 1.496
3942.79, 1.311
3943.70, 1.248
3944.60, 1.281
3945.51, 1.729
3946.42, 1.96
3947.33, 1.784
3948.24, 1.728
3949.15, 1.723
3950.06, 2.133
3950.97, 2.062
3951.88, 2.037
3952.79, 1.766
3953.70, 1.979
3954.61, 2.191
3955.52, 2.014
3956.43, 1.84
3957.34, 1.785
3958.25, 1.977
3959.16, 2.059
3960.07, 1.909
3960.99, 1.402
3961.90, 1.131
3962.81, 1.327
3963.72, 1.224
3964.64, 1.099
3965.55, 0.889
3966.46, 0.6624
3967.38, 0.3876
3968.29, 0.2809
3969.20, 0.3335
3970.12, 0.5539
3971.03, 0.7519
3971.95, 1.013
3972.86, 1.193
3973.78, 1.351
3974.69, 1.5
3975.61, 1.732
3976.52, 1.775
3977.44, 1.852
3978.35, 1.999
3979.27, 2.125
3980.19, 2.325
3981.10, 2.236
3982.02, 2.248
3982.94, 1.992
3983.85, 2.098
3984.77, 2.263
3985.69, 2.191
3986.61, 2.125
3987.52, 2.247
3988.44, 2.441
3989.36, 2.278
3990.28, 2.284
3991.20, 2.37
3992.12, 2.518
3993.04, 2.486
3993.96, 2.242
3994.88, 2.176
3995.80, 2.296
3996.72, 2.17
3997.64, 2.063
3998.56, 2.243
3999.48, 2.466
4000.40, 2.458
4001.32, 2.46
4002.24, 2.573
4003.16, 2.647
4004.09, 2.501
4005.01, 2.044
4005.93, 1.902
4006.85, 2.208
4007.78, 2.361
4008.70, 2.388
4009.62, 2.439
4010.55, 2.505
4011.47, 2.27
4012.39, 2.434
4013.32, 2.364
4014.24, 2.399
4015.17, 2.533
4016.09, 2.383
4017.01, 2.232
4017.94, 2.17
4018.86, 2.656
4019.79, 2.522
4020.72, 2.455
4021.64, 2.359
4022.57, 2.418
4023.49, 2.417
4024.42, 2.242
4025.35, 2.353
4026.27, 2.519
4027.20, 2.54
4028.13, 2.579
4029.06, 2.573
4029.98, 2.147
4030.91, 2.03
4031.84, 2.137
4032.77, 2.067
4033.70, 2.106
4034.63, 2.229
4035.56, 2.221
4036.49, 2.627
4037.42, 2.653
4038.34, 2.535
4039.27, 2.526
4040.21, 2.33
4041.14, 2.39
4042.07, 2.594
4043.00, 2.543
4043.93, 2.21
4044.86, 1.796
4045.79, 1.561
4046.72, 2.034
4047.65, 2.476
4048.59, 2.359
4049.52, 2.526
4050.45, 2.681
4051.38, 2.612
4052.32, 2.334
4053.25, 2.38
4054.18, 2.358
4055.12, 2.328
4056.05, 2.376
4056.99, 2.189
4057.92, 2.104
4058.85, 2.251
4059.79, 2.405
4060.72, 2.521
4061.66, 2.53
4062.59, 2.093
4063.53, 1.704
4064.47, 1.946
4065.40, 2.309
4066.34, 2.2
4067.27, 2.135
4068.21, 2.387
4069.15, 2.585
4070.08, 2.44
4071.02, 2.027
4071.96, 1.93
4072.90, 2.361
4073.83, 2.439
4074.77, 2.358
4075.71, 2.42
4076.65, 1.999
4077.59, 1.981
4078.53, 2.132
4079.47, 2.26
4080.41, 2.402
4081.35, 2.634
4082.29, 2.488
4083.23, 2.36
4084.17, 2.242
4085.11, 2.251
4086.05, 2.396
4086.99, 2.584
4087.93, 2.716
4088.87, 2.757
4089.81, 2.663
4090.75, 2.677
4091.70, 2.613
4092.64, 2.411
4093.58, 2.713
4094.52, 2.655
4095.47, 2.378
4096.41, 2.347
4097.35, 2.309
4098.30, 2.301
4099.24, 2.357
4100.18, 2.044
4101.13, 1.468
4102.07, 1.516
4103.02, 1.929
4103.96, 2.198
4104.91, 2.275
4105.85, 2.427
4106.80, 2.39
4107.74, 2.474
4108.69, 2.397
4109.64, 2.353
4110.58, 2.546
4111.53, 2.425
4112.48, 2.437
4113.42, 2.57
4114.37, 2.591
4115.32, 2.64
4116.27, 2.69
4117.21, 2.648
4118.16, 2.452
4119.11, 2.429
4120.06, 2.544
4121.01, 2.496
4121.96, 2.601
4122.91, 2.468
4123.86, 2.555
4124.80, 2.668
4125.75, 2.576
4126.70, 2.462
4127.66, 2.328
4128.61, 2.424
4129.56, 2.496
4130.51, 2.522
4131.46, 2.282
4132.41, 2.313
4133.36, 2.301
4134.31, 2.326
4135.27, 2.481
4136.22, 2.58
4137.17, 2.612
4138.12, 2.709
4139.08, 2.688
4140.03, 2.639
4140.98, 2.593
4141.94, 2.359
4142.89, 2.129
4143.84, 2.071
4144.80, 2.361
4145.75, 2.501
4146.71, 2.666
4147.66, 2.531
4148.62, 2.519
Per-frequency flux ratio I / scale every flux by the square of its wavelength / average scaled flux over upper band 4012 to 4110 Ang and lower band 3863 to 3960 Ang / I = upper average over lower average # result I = 1.55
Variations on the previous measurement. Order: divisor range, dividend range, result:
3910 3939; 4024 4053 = 1.86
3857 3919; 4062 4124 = 1.49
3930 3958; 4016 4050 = 1.81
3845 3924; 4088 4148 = 1.55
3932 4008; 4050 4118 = 1.46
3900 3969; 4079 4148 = 1.80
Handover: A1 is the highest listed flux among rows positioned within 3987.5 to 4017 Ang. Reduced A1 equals 2.647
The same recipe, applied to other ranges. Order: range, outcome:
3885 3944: 2.247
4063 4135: 2.757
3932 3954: 2.133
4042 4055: 2.681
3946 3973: 2.191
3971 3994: 2.518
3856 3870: 2.31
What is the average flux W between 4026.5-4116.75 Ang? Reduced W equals 2.34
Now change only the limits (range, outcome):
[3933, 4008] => 1.71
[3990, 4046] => 2.35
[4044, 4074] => 2.26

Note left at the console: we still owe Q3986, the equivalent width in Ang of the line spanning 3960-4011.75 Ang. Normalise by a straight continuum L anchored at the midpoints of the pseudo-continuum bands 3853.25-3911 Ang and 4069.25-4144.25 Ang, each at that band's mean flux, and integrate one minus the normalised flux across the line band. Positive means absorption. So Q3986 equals 4.4 Ang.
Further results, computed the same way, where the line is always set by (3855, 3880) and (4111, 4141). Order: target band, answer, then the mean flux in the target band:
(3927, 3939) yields 7.73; 0.676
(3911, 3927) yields 0.66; 1.78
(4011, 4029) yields -1.94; 2.42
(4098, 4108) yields 1.35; 2.12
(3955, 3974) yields 7.59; 1.2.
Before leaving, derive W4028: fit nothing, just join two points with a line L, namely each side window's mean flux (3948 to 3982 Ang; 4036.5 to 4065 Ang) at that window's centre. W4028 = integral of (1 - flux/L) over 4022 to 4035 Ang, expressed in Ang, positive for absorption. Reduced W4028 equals -1.2 Ang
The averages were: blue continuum 1.53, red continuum 2.32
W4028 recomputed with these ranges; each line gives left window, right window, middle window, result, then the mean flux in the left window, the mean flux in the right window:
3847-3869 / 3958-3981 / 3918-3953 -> 3.77 Ang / 1.81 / 1.32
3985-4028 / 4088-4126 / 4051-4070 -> 0.84 Ang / 2.36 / 2.43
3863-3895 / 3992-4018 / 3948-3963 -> 1.79 Ang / 1.7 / 2.34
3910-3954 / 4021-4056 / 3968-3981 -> 3.14 Ang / 1.45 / 2.35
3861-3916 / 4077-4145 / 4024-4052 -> -1.69 Ang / 1.78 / 2.42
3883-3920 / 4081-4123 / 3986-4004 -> -2.26 Ang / 1.79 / 2.42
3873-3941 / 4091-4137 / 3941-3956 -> -0.40 Ang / 1.55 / 2.41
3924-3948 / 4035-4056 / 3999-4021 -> -4.97 Ang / 1.09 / 2.37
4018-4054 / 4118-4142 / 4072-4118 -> 1.33 Ang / 2.36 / 2.5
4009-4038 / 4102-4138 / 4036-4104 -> 2.49 Ang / 2.37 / 2.45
